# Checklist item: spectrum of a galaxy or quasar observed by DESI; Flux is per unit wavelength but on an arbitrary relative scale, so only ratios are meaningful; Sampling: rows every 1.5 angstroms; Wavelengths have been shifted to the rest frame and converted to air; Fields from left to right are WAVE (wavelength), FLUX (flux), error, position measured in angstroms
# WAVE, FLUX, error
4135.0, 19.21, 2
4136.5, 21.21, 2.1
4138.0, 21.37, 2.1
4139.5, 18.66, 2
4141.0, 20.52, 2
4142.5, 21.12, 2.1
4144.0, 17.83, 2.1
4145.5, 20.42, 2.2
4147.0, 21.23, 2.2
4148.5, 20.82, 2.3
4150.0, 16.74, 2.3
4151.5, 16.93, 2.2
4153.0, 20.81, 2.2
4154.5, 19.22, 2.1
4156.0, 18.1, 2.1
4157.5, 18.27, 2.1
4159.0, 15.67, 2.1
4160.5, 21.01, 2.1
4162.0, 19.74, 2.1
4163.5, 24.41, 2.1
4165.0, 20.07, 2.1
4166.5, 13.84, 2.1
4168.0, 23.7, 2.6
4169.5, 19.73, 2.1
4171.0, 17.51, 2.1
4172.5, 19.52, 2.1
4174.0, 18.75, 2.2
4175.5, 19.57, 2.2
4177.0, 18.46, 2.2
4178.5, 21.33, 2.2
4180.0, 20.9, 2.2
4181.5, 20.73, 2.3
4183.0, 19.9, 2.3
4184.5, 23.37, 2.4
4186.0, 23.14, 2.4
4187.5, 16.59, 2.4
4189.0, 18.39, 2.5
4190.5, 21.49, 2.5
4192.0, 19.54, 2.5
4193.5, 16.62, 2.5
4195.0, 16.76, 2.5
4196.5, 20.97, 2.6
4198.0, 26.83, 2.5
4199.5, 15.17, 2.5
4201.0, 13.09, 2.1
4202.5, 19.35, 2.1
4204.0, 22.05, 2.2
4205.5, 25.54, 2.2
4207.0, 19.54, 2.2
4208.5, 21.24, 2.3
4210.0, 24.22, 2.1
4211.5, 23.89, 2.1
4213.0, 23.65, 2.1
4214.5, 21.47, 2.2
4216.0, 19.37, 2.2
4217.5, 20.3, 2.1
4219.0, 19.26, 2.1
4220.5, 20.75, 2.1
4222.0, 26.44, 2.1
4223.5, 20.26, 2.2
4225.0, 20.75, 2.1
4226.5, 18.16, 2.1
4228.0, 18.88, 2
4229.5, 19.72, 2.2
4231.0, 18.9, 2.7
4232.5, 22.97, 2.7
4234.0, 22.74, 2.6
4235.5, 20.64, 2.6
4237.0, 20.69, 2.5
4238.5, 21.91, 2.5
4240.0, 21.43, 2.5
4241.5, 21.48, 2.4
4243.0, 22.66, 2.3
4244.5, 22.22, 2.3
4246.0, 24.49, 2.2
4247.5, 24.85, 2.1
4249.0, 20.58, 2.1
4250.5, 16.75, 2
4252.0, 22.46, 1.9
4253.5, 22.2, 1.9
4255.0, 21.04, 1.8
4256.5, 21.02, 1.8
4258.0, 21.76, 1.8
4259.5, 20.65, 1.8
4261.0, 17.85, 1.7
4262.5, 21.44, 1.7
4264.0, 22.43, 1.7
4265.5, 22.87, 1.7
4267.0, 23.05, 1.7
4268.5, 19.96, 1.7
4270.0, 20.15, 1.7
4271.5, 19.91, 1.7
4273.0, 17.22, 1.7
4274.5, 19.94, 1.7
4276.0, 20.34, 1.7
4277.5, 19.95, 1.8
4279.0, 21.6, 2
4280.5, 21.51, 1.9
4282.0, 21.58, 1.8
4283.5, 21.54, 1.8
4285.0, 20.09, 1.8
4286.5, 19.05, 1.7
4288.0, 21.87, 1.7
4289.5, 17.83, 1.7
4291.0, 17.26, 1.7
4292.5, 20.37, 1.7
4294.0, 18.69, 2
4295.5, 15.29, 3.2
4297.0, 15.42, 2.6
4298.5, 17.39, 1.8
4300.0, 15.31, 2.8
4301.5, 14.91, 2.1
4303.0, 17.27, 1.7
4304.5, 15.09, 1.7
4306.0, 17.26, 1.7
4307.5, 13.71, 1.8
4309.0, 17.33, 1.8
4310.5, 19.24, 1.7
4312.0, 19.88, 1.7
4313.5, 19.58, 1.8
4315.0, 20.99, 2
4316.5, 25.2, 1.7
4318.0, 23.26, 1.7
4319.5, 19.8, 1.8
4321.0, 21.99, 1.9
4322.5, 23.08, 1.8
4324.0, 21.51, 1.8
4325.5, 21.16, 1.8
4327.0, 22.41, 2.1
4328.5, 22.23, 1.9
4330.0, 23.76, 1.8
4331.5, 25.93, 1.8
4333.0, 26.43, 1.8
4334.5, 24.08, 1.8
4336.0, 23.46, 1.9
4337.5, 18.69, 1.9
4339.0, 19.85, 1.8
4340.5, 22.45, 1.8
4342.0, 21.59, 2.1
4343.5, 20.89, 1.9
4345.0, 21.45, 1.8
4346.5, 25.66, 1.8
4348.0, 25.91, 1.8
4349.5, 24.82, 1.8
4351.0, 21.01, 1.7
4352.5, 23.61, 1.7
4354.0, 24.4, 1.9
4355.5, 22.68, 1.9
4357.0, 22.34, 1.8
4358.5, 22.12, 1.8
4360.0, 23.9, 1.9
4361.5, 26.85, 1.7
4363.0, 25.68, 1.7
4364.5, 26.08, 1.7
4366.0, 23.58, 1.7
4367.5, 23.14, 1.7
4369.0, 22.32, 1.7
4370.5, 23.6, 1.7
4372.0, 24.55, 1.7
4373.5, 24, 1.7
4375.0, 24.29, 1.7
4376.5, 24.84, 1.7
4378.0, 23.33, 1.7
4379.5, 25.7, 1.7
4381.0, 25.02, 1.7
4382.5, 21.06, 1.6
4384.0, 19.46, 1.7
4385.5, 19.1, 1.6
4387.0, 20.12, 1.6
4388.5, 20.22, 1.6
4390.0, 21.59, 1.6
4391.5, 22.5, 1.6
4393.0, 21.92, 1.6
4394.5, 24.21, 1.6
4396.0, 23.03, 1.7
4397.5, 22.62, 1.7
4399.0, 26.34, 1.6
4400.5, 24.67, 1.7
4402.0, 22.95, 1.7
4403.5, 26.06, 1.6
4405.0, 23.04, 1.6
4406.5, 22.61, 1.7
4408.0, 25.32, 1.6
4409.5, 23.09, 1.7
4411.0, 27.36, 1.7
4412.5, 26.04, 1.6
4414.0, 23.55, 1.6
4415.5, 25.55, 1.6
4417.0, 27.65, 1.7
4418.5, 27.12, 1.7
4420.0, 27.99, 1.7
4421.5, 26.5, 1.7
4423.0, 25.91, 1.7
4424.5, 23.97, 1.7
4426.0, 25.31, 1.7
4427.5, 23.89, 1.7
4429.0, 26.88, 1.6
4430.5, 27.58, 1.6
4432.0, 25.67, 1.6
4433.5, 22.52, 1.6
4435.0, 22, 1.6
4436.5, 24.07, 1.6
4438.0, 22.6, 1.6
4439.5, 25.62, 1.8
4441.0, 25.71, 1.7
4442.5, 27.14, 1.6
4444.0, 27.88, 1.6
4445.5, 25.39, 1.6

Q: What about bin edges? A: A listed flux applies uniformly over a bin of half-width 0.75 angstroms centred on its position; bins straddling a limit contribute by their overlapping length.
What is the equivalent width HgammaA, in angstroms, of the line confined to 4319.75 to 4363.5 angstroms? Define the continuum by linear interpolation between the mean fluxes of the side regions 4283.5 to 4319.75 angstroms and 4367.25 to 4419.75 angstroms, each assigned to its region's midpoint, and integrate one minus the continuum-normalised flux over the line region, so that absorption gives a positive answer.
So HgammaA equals -4.87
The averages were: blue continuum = 18.5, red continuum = 23.7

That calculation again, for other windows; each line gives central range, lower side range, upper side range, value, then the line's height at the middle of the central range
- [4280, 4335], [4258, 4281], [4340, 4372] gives 4.98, 21.9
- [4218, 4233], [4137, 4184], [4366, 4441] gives 0.17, 20.8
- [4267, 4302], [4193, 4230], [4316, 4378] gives 4.61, 22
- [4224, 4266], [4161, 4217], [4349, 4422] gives 0.24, 21.3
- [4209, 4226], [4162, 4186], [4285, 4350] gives -1.27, 20.3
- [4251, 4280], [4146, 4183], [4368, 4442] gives 0.83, 21.4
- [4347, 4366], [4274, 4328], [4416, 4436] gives -1.67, 22.2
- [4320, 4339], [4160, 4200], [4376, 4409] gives -0.56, 22.1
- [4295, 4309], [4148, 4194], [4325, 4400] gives 3.92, 22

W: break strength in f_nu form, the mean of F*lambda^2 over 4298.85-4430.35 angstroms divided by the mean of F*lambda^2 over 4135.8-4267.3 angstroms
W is 1.20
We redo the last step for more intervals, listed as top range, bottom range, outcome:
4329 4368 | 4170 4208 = 1.28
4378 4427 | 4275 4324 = 1.31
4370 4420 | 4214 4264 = 1.21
